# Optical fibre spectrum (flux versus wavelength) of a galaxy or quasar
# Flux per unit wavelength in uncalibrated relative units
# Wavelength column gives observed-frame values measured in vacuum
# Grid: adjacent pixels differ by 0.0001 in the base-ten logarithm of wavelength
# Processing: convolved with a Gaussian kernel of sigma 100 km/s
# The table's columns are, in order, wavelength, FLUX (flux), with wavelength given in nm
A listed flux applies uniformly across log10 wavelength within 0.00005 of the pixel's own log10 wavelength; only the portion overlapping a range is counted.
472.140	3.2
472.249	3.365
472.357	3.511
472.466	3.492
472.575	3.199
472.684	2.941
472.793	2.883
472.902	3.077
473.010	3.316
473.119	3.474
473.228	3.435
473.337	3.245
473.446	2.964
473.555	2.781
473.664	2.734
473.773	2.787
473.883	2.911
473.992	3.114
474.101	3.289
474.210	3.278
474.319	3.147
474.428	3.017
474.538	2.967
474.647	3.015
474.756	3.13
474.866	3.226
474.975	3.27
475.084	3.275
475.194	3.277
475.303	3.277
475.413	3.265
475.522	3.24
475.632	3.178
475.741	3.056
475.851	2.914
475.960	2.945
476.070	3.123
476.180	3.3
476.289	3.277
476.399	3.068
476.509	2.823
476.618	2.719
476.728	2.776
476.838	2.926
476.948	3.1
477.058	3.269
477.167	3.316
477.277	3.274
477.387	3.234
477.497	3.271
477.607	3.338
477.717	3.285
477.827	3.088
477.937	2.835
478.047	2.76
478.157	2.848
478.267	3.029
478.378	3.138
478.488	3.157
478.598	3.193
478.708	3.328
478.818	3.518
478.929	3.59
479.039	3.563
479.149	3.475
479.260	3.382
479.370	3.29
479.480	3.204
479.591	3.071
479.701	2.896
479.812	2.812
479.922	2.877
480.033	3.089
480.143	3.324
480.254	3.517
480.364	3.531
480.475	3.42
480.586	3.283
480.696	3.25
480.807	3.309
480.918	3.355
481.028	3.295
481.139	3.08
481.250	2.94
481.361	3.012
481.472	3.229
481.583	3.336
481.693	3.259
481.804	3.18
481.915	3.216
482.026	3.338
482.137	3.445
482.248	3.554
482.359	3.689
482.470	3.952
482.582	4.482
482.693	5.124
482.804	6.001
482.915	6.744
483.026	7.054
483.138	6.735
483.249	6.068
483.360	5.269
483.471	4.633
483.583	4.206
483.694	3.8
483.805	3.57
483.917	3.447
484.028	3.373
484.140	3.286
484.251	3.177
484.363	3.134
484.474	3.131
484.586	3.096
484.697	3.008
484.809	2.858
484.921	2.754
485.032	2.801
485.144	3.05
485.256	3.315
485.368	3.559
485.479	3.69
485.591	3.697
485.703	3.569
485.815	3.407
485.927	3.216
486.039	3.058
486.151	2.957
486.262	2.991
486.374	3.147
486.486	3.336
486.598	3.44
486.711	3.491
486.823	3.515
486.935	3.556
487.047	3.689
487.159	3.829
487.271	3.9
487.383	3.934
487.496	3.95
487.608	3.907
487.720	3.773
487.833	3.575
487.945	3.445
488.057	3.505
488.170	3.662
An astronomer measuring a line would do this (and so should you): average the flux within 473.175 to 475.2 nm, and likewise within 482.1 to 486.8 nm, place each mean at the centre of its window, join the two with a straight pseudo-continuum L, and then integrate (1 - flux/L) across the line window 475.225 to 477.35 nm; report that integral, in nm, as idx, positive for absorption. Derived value 0.10 nm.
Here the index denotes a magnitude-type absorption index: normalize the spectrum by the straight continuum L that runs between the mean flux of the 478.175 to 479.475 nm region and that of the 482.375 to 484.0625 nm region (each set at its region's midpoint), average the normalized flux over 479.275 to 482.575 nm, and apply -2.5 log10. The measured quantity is 0.24 mag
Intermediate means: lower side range 3.31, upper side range 4.95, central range 3.29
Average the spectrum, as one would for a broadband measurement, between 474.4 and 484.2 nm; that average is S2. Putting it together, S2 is 3.49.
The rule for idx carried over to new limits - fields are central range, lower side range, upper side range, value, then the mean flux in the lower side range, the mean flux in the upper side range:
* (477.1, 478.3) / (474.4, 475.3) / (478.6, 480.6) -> 0.042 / 3.16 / 3.28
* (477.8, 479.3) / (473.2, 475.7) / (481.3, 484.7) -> 0.160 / 3.12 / 4.1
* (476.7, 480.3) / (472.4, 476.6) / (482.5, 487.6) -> 0.239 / 3.12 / 3.87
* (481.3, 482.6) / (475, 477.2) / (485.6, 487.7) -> -0.045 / 3.11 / 3.5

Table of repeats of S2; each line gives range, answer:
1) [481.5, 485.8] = 3.93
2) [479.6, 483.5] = 3.91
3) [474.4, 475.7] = 3.18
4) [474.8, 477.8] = 3.15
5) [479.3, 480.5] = 3.18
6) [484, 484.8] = 3.15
